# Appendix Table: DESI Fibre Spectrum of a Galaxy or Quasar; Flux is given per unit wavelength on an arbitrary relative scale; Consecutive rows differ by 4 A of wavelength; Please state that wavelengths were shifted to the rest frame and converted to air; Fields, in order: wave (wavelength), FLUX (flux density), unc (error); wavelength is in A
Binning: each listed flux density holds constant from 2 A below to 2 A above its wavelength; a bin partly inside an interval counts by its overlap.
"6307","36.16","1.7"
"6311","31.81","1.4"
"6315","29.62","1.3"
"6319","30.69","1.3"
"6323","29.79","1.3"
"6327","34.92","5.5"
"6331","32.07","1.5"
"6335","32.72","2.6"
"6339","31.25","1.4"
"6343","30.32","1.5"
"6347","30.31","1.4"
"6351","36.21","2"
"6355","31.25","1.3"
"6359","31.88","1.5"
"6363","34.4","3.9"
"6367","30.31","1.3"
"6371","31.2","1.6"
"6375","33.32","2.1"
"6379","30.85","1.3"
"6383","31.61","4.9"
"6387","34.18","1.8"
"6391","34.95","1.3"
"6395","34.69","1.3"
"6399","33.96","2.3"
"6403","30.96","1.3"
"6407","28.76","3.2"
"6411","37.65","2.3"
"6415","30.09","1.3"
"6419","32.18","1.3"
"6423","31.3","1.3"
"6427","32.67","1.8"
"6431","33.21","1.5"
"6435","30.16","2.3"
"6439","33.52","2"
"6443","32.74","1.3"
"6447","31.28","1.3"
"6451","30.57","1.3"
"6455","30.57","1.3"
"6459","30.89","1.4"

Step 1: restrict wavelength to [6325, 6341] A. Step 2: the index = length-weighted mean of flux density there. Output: 32.7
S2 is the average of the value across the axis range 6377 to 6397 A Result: 33.3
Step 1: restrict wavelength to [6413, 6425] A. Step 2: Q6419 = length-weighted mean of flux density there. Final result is 31.2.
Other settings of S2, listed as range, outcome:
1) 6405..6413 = 33.2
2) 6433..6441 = 31.8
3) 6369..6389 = 32.2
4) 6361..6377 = 32.3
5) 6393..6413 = 33.2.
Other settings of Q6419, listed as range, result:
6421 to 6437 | 31.8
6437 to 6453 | 32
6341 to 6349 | 30.3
